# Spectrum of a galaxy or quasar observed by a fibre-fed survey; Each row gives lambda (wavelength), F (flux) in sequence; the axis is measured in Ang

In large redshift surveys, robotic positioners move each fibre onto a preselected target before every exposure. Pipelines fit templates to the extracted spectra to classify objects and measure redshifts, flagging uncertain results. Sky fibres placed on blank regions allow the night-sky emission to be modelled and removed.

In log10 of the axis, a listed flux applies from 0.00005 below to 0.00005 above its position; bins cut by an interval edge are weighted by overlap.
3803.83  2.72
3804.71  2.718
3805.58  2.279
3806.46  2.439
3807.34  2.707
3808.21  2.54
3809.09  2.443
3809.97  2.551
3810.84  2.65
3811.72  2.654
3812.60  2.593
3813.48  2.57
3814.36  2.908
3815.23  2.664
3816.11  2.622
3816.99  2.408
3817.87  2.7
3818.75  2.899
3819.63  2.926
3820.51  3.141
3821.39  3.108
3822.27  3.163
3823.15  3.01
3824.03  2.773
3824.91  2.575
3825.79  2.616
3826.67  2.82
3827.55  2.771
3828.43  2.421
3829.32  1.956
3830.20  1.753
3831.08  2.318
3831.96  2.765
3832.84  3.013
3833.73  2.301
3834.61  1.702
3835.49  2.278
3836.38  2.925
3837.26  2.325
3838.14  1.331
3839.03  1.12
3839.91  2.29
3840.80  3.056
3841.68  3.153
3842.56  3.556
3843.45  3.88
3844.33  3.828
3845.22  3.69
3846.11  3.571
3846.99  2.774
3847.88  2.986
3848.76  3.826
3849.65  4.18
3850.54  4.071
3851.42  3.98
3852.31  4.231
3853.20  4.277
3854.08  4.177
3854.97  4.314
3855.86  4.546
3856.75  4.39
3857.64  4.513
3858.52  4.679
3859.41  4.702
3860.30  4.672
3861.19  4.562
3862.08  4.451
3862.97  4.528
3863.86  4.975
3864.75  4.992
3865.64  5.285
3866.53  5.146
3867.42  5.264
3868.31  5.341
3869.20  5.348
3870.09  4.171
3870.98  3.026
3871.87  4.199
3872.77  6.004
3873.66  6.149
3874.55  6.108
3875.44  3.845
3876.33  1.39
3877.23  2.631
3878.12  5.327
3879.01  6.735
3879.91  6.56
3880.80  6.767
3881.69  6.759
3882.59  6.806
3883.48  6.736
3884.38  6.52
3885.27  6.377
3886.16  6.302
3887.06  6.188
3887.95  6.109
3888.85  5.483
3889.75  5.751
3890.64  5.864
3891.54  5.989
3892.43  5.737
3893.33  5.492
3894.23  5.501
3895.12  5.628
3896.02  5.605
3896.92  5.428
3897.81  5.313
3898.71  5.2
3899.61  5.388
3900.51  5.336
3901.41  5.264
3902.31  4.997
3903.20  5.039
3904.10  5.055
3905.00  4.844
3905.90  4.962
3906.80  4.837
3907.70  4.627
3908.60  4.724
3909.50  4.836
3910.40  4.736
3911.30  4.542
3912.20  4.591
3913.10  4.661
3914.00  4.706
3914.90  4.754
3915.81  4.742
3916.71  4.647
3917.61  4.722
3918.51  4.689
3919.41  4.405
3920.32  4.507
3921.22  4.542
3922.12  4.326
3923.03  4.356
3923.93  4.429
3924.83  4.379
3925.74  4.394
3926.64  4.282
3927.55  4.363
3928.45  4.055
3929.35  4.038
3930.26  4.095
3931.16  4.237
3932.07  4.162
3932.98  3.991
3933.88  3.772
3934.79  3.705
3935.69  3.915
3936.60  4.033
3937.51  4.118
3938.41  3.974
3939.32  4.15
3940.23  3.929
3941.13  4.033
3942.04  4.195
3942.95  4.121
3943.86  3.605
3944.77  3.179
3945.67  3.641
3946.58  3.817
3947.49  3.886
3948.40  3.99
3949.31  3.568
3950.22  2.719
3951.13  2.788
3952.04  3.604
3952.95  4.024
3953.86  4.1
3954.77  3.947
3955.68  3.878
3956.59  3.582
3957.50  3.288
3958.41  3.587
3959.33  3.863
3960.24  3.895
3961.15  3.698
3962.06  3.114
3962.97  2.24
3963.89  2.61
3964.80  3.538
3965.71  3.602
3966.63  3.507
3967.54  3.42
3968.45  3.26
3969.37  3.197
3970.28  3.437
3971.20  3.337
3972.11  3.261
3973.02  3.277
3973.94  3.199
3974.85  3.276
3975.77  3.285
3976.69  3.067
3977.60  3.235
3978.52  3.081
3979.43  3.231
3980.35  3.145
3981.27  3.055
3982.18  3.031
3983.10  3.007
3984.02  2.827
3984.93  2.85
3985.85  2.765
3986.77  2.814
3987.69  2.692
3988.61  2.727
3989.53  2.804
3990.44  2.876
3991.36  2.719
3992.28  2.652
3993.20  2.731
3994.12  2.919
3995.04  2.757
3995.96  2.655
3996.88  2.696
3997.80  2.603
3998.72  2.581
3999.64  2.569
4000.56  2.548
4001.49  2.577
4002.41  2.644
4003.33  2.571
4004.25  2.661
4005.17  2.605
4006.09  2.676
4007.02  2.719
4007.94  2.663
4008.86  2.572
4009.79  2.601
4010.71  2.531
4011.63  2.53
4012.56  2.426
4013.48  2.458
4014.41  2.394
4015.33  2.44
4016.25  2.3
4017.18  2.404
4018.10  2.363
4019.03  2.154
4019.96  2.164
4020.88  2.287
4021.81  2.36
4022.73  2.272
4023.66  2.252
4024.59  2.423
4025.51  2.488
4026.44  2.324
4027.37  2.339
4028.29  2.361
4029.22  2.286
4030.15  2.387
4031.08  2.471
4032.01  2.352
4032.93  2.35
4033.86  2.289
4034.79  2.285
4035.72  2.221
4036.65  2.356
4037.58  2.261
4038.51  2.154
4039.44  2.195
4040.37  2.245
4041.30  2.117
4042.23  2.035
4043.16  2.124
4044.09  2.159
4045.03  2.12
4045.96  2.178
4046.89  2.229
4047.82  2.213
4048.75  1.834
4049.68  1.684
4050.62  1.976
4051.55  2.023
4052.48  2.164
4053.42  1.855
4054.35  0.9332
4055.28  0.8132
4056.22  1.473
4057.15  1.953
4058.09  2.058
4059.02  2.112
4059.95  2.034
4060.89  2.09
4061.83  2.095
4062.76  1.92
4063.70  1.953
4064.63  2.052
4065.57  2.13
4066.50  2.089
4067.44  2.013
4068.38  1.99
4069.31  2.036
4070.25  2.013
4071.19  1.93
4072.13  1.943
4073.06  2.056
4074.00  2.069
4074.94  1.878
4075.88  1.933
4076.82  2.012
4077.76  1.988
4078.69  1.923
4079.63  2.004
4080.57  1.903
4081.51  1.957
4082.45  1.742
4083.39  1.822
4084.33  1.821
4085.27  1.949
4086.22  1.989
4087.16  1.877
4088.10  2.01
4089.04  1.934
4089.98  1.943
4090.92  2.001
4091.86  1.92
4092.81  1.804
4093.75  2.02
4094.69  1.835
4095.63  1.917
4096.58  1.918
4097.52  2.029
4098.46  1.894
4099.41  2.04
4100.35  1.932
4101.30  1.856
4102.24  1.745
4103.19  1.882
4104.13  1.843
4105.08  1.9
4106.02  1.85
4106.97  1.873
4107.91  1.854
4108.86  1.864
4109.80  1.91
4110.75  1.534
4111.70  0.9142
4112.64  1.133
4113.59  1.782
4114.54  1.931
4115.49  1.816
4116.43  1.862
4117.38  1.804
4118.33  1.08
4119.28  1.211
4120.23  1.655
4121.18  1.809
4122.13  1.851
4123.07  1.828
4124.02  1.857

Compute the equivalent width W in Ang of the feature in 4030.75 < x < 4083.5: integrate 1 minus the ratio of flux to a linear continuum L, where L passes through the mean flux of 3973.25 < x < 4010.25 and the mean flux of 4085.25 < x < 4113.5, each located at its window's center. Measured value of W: 4.9 Ang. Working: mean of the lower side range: 2.82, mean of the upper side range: 1.84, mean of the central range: 2.01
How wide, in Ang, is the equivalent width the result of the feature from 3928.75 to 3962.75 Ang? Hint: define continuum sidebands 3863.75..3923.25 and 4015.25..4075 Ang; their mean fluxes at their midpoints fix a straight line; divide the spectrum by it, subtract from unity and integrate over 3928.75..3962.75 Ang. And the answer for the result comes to 2.8 Ang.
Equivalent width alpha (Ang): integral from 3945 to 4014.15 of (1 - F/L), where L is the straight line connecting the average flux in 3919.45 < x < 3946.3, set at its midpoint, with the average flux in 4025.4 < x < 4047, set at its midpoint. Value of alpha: 4.26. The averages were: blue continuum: 4.09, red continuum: 2.26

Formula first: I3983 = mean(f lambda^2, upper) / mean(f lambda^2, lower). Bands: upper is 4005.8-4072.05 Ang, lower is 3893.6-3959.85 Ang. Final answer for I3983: 0.53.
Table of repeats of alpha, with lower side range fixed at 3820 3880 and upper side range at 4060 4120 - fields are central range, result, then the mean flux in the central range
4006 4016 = -0.23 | 2.54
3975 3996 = -1.91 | 2.92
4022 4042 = 0.13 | 2.3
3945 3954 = -1.94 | 3.59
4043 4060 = 2.25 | 1.88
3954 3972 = -3.67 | 3.43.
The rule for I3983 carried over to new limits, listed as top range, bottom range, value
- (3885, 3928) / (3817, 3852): 1.83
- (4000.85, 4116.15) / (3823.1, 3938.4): 0.52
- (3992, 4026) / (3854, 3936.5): 0.54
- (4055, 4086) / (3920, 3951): 0.52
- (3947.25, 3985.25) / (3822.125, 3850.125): 1.29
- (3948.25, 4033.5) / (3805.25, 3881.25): 0.87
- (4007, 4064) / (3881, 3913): 0.43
